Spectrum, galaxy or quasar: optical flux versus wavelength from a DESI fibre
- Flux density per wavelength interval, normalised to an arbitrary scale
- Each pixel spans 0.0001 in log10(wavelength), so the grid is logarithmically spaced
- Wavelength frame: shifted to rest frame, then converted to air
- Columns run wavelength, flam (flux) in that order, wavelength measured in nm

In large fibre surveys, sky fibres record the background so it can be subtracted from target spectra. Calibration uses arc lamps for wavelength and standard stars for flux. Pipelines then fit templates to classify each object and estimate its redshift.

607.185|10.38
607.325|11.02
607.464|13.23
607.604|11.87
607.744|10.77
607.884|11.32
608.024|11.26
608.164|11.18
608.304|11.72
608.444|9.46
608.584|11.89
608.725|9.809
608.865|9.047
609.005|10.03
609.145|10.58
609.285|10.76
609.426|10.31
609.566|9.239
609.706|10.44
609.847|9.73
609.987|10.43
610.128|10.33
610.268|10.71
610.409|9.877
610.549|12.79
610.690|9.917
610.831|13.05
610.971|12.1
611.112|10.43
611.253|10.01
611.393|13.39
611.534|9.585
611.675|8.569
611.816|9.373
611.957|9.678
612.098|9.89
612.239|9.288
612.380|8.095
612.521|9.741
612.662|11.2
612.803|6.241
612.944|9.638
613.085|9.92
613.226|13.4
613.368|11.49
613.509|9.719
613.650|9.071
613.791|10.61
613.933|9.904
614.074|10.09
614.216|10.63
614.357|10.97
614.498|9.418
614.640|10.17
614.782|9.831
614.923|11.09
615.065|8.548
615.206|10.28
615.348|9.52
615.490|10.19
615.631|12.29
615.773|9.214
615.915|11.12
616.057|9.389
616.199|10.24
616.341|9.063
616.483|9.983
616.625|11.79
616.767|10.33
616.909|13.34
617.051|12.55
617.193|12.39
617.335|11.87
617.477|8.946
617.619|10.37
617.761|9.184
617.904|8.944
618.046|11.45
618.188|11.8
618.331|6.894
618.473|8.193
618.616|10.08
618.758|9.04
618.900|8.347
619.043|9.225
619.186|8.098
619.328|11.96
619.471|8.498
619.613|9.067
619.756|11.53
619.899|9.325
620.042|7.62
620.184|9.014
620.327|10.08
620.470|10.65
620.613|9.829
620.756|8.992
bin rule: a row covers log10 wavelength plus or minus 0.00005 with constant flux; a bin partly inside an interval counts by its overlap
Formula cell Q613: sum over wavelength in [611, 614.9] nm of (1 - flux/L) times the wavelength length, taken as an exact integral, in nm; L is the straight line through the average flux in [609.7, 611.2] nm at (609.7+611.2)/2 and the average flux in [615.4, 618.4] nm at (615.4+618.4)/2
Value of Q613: 0.26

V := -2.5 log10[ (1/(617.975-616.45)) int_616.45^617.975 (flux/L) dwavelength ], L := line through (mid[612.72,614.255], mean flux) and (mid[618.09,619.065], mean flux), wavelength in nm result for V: -0.16 mag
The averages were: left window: 10.1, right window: 9.14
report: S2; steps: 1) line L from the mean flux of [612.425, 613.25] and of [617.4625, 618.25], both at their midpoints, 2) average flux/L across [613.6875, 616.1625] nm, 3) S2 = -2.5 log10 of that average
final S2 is -0.02 mag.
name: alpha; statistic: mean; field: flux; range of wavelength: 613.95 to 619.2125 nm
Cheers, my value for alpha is 10.1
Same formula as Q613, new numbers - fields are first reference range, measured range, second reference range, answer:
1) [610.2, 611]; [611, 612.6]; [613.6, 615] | 0.16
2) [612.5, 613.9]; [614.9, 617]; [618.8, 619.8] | -0.13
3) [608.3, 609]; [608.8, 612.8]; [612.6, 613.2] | -0.15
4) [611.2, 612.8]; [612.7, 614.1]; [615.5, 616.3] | -0.01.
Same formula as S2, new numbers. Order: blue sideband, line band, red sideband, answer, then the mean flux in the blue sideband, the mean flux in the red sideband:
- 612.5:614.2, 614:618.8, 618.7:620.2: -0.065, 10.1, 9.26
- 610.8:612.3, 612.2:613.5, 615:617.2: 0.062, 10.4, 10.6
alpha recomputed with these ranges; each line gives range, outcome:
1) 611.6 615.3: 9.88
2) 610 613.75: 10.3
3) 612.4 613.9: 10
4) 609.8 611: 11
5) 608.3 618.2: 10.4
